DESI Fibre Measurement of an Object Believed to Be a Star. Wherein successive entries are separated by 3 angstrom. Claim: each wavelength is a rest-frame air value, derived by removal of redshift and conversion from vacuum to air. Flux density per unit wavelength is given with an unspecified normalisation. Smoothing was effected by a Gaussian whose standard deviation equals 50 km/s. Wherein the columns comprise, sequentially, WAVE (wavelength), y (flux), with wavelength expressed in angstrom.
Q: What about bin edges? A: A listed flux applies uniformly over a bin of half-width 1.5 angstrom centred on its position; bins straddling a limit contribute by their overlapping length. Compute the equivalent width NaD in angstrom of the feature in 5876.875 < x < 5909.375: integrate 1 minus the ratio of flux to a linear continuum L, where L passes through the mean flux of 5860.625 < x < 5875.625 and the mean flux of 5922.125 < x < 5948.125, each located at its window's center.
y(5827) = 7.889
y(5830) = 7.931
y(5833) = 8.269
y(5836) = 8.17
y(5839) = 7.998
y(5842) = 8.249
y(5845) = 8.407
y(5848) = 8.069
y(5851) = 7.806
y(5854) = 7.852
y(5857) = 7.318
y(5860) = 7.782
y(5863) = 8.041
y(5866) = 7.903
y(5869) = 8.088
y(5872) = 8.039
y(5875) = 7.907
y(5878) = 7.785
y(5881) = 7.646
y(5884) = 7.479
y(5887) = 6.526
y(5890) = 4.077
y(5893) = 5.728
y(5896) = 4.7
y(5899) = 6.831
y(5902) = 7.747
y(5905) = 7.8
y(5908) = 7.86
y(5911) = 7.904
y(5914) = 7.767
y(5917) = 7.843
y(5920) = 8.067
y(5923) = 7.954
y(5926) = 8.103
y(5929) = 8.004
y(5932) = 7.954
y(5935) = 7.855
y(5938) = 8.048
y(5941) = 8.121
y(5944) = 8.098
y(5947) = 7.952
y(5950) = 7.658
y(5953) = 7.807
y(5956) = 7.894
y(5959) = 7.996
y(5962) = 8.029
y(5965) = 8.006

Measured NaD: 5.2 angstrom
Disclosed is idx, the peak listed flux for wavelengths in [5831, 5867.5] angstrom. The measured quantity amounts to 8.407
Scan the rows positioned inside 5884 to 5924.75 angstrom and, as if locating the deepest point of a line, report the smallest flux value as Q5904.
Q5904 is 4.077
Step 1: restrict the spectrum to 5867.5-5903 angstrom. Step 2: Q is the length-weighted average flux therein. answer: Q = 6.87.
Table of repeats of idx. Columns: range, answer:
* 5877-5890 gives 7.785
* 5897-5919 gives 7.904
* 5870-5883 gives 8.039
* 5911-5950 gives 8.121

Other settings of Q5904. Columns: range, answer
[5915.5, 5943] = 7.843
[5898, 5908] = 6.831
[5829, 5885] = 7.318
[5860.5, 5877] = 7.903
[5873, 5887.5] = 6.526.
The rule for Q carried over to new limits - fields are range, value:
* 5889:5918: 6.86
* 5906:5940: 7.94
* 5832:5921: 7.51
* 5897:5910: 7.46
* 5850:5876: 7.86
